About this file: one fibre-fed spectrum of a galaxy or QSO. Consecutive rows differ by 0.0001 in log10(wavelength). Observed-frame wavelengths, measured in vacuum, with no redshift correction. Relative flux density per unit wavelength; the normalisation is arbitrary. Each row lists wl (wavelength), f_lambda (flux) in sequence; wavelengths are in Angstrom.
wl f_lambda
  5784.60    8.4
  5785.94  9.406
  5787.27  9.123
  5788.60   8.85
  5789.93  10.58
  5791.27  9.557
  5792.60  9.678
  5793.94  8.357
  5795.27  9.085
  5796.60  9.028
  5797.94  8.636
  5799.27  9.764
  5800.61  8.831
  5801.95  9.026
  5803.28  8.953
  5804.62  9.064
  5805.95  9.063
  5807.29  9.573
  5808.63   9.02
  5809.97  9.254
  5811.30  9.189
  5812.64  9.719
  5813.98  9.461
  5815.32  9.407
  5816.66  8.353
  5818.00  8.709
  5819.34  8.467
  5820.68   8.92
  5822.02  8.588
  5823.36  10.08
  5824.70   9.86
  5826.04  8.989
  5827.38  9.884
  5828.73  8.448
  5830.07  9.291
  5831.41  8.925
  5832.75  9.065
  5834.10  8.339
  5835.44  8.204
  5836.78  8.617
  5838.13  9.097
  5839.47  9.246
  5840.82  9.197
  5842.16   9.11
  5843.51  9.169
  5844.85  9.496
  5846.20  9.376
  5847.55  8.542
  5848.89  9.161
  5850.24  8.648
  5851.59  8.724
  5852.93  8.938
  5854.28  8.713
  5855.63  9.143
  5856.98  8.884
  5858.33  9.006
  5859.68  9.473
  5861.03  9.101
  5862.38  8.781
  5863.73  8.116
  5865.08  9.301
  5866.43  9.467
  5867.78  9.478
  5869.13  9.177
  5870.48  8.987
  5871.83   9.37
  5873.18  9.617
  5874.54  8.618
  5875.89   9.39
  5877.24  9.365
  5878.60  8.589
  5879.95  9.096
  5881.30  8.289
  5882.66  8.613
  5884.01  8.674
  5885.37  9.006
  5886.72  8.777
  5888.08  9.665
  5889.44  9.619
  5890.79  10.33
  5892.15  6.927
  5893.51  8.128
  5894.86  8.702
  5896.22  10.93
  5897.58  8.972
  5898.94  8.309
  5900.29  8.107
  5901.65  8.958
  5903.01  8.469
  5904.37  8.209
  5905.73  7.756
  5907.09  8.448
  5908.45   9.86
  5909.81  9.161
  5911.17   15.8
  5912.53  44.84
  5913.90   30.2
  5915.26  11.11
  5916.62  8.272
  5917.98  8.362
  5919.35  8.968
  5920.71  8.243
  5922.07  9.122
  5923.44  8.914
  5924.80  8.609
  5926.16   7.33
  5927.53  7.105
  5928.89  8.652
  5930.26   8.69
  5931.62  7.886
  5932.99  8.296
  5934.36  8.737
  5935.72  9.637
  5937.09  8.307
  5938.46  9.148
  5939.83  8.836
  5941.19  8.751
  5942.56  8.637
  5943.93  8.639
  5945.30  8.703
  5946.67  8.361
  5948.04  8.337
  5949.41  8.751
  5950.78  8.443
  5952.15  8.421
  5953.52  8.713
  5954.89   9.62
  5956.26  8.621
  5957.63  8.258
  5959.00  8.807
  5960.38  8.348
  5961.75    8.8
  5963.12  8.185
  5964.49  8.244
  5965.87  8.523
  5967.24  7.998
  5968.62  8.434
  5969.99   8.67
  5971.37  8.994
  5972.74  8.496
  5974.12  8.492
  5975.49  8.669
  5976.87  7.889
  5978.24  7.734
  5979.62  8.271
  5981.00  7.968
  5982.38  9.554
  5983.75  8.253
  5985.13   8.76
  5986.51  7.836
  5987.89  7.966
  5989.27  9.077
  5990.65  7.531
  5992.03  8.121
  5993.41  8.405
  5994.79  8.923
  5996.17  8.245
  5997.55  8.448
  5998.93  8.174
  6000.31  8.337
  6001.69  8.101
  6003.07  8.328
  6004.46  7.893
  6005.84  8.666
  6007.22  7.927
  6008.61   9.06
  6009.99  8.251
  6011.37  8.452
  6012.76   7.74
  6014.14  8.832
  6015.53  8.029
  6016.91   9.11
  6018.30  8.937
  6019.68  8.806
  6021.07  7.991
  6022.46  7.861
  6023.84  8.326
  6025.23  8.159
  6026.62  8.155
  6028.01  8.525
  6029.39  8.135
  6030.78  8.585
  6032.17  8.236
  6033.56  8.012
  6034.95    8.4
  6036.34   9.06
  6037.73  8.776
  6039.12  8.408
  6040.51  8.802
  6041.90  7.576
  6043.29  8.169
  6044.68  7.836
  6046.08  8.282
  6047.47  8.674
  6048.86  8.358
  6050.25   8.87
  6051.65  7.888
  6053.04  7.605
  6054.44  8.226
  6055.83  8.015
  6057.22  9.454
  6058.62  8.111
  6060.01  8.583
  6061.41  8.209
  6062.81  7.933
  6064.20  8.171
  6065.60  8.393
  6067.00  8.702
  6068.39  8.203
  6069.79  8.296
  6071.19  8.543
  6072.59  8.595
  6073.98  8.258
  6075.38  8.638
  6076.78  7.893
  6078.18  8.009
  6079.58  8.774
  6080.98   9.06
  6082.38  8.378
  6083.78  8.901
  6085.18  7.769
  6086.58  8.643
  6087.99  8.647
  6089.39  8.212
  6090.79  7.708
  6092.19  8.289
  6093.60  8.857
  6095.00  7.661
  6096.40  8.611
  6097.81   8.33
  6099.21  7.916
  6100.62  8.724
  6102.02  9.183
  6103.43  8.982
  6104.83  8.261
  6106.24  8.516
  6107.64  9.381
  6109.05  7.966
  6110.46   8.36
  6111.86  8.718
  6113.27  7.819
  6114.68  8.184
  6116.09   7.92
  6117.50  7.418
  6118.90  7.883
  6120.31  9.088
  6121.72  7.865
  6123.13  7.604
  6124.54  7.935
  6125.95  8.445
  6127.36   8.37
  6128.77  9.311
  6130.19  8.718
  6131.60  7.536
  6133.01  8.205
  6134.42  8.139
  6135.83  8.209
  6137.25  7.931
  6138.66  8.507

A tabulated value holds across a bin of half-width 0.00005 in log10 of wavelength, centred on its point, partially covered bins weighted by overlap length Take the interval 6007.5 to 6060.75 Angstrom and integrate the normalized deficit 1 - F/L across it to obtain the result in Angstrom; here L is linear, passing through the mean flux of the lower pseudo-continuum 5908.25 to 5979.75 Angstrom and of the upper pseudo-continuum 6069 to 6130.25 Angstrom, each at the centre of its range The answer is 3.6 Angstrom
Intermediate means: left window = 9.83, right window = 8.37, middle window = 8.37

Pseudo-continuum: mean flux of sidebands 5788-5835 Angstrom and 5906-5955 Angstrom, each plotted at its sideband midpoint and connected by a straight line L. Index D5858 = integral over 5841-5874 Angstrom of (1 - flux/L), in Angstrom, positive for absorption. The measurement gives 1.99 Angstrom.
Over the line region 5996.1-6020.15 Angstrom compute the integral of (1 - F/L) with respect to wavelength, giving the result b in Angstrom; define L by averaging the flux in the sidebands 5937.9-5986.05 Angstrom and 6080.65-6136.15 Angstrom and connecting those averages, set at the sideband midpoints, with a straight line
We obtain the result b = 0.2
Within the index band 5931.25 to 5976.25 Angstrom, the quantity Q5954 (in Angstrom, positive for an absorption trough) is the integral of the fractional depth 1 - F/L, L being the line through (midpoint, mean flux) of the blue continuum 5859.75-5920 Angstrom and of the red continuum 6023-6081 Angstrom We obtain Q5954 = 4.6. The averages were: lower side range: 10.4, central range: 8.6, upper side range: 8.35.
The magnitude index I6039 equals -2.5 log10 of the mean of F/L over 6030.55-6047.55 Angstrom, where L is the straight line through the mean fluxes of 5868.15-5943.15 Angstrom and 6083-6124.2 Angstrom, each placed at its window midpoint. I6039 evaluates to 0.06 mag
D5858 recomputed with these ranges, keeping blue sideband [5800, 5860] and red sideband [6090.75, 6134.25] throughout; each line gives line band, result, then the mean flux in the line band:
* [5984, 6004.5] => 0.80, 8.29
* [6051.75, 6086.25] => 0.31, 8.36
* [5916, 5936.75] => 0.82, 8.45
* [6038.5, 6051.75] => 0.30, 8.3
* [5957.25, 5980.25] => 0.76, 8.4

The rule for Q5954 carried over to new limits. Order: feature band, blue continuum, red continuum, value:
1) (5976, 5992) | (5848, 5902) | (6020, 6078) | 0.6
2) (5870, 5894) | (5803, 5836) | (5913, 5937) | 1.9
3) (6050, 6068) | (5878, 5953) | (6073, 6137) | 0.8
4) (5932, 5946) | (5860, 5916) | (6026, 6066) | 1.5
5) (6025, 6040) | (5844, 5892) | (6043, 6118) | 0.2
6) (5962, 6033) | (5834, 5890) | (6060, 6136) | 2.2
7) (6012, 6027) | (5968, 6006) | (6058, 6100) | 0.0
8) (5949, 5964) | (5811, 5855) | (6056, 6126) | 0.1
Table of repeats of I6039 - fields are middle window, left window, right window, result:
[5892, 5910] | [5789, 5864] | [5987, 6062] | 0.02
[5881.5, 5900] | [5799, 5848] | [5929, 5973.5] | -0.01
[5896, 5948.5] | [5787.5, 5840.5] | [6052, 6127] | -0.18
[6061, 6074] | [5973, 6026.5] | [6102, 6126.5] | 0.00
